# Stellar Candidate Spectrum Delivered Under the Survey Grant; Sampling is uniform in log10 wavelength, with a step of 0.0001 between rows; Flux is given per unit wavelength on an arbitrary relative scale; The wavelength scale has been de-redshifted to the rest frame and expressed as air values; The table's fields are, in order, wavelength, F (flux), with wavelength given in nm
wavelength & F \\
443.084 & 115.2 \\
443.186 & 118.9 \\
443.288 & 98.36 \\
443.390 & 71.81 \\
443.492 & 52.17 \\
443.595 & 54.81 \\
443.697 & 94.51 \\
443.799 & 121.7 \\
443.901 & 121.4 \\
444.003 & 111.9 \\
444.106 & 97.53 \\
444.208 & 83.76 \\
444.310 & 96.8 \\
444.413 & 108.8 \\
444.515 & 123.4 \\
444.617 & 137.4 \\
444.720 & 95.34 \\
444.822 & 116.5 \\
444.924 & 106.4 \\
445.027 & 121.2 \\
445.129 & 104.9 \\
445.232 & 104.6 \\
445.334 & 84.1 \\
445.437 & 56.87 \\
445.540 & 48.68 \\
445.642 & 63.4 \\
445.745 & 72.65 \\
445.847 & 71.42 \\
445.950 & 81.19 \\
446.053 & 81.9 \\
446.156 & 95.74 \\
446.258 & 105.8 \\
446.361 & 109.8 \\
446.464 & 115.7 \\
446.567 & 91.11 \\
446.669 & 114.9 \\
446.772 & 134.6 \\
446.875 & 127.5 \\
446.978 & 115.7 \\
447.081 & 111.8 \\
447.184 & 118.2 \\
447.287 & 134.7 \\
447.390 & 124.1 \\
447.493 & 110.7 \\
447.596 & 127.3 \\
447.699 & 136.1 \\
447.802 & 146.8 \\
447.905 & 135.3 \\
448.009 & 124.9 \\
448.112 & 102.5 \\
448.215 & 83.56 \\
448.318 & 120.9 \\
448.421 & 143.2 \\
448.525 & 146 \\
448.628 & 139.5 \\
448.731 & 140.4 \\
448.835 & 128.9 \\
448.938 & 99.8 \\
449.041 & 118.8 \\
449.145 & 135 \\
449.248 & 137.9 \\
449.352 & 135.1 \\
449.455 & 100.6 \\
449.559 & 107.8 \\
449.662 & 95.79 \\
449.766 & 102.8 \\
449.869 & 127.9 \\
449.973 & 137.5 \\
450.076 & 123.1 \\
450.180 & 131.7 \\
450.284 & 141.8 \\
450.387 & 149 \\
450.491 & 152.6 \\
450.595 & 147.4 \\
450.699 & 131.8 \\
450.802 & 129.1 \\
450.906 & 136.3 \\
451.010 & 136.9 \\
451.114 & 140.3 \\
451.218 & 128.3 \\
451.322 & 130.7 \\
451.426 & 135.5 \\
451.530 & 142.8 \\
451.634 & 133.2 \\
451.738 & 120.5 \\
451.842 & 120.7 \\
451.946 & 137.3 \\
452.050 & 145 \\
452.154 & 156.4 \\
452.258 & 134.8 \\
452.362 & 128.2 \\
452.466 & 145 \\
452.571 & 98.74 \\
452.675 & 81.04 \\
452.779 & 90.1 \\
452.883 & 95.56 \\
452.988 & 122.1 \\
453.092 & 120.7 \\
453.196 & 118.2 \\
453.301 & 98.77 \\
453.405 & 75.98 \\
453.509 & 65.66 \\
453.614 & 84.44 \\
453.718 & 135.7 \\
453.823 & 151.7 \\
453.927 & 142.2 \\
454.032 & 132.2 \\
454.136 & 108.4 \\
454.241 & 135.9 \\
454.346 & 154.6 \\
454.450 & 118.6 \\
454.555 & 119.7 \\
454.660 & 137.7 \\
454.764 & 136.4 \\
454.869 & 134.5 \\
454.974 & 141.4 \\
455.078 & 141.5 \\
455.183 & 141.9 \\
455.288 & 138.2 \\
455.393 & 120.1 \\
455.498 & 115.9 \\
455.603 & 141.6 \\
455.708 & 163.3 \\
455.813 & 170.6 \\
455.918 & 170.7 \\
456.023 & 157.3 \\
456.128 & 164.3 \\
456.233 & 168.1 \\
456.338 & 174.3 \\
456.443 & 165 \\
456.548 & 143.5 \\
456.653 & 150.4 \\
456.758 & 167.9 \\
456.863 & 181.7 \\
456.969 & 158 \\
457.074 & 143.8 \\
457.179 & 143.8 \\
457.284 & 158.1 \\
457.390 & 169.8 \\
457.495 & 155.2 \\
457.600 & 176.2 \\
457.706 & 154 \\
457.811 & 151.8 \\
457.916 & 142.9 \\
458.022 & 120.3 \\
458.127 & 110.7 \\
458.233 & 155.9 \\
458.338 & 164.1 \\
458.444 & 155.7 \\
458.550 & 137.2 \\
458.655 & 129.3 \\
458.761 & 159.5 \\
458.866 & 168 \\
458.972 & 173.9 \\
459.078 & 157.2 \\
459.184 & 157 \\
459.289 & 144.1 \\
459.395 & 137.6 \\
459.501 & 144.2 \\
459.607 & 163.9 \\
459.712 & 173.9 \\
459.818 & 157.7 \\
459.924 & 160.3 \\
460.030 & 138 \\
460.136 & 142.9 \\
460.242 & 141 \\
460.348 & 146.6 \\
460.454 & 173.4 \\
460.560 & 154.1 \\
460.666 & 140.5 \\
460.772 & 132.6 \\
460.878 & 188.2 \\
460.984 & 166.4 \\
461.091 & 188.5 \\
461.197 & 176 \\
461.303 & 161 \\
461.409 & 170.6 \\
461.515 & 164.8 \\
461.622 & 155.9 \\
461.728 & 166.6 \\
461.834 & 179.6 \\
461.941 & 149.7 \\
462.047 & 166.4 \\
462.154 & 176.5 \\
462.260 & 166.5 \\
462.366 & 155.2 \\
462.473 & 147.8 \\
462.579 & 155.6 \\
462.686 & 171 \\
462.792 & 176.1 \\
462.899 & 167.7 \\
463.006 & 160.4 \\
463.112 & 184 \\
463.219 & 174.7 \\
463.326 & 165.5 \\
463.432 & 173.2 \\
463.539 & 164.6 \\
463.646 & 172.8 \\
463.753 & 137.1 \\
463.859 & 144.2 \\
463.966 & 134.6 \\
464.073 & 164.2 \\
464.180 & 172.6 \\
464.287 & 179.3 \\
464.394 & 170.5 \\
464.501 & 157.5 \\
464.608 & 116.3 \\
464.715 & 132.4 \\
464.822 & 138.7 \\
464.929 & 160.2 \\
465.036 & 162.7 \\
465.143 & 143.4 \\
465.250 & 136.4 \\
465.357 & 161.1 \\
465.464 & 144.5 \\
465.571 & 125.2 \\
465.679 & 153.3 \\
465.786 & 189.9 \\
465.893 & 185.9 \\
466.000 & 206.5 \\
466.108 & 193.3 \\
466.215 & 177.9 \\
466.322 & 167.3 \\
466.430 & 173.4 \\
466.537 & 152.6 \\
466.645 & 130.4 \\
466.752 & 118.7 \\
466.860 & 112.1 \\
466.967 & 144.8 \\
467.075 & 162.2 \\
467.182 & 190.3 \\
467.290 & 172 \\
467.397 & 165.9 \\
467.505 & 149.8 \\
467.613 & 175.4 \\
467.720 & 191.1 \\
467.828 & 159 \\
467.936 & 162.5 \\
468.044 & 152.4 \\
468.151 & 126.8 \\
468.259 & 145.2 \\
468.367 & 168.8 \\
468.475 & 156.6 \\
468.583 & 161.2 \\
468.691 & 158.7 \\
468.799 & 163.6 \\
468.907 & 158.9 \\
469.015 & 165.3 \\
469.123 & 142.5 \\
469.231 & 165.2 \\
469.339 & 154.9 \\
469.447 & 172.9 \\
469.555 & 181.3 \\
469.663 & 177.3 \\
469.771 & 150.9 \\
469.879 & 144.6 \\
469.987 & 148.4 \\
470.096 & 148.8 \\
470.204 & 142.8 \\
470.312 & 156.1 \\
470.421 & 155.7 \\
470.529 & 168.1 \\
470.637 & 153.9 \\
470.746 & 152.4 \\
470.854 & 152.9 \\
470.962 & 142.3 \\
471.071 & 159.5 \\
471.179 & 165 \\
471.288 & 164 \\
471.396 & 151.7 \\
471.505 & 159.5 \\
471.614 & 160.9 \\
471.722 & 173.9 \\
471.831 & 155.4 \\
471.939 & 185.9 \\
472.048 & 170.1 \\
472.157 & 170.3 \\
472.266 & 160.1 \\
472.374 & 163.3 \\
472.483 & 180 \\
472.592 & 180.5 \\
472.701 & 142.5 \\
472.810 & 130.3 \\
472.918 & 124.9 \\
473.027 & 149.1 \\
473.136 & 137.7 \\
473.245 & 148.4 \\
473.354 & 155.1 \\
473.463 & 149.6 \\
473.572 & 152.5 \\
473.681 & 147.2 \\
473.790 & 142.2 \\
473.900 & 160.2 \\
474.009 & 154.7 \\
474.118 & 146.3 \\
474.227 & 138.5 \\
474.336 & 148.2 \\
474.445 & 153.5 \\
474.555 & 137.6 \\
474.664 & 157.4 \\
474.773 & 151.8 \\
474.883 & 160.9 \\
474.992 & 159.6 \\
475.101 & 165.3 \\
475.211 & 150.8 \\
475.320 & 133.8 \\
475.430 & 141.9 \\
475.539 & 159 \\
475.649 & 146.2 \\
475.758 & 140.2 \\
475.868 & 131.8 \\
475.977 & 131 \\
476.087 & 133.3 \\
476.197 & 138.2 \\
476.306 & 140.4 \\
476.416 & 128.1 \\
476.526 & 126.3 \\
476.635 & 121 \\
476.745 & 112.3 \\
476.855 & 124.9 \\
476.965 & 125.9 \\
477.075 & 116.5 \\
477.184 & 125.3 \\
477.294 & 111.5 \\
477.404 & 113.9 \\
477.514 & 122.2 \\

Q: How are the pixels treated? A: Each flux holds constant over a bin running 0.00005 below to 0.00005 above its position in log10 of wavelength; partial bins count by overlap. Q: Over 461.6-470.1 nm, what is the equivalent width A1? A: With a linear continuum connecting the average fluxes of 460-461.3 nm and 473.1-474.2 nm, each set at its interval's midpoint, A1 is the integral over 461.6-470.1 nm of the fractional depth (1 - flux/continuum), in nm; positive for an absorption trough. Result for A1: -0.30 nm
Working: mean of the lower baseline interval 158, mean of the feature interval 160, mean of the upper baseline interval 149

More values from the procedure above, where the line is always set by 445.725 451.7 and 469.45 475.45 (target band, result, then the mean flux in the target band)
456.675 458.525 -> -0.26 nm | 153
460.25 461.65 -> -0.23 nm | 162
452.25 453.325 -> 0.14 nm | 111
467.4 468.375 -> -0.07 nm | 159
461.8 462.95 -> -0.19 nm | 164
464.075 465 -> -0.06 nm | 154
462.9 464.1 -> -0.16 nm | 162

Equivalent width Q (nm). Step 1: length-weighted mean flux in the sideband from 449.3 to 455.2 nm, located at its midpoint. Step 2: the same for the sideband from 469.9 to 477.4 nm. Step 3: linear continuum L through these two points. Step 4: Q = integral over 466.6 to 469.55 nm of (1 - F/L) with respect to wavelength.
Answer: -0.31 nm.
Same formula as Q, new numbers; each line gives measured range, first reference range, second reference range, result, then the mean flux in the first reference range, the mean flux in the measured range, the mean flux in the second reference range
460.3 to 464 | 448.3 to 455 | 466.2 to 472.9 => -0.46 nm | 126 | 163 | 159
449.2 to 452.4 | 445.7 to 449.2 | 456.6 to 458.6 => -0.08 nm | 116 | 132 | 152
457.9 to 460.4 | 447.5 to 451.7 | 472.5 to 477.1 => -0.28 nm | 129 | 149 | 143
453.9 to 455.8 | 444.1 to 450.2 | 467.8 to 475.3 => -0.15 nm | 112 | 135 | 156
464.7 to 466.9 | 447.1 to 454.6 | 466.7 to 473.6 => -0.09 nm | 125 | 156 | 157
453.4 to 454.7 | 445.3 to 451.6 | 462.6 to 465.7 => 0.10 nm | 118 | 122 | 157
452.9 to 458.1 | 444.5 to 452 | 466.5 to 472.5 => -0.31 nm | 118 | 140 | 158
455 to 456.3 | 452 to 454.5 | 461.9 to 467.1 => -0.23 nm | 118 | 150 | 159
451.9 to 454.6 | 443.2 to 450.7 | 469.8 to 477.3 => 0.03 nm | 112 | 119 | 148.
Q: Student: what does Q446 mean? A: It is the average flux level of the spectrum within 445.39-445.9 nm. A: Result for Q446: 62.7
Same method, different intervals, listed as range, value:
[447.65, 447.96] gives 139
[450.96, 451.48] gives 134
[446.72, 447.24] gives 122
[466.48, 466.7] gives 142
